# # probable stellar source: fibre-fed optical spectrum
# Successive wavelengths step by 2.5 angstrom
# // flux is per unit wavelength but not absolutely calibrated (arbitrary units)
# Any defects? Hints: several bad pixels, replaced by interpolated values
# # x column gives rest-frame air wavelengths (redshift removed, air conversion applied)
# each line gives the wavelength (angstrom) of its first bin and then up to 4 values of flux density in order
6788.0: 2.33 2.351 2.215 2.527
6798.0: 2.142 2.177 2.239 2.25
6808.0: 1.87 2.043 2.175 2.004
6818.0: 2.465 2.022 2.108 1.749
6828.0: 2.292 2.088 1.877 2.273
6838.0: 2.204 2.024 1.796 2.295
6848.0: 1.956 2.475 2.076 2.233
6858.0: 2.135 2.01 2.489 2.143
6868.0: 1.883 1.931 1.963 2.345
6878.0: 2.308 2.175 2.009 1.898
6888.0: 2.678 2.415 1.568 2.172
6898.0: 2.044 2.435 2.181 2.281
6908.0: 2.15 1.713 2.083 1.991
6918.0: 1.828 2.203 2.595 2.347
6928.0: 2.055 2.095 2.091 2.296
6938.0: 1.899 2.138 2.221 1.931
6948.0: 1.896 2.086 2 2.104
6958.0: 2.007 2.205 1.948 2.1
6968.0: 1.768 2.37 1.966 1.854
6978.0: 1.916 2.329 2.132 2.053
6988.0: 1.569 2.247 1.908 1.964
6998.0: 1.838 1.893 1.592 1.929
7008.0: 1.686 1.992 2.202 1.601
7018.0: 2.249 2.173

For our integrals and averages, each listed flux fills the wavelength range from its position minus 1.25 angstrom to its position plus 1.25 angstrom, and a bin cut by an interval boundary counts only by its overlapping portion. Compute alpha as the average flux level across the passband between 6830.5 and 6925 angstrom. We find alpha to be 2.13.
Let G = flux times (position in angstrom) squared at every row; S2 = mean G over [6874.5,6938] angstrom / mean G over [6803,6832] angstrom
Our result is 1.1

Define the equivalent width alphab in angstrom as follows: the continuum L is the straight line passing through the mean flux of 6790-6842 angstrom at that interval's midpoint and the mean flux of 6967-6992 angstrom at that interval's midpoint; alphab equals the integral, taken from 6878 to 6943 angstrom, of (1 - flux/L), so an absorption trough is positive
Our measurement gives -2.1 angstrom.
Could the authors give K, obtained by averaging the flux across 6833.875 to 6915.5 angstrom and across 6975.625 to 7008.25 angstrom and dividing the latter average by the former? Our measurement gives 0.9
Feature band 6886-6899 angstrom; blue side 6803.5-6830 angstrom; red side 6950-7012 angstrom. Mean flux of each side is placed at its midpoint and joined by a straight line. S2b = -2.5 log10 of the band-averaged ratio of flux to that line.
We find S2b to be -0.06 mag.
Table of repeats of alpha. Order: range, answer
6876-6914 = 2.15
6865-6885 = 2.09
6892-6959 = 2.09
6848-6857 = 2.22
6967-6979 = 1.98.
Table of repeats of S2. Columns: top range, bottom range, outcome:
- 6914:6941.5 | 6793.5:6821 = 1.02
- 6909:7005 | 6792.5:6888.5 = 0.98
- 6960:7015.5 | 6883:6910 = 0.93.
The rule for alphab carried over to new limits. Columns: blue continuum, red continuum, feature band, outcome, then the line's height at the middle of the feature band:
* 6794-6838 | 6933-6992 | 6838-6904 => -1.19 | 2.1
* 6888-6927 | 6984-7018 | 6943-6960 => 0.02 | 2.03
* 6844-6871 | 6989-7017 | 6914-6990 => -3.17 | 1.99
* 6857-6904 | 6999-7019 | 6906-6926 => -0.36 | 2.07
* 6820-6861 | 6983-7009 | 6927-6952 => -1.40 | 1.96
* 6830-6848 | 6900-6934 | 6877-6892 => -0.88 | 2.11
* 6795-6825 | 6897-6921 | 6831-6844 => 0.55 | 2.13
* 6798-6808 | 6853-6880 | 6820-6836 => 0.80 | 2.16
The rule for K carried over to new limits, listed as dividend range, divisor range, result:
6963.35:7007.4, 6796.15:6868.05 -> 0.92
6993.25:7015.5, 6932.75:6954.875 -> 0.91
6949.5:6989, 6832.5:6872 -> 0.96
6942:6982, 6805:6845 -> 0.98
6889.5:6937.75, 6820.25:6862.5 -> 1.01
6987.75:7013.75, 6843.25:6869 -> 0.88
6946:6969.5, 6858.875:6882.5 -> 0.94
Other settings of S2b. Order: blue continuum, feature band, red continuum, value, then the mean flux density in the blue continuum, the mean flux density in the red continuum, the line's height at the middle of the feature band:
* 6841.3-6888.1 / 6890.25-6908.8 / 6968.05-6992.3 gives -0.02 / 2.13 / 2.03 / 2.1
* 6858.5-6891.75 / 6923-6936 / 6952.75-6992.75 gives -0.06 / 2.17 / 2.03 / 2.09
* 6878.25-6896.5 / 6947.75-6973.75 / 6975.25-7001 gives -0.01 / 2.14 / 1.98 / 2.02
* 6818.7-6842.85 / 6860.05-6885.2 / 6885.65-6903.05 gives 0.02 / 2.07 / 2.2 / 2.15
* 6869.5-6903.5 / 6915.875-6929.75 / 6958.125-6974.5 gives -0.04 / 2.15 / 2.05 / 2.11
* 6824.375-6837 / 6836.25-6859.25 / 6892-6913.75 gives -0.04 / 2.06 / 2.08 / 2.06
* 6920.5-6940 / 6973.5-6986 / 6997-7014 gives -0.04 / 2.19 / 1.87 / 1.98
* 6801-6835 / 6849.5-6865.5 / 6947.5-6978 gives -0.07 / 2.1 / 2.02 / 2.08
